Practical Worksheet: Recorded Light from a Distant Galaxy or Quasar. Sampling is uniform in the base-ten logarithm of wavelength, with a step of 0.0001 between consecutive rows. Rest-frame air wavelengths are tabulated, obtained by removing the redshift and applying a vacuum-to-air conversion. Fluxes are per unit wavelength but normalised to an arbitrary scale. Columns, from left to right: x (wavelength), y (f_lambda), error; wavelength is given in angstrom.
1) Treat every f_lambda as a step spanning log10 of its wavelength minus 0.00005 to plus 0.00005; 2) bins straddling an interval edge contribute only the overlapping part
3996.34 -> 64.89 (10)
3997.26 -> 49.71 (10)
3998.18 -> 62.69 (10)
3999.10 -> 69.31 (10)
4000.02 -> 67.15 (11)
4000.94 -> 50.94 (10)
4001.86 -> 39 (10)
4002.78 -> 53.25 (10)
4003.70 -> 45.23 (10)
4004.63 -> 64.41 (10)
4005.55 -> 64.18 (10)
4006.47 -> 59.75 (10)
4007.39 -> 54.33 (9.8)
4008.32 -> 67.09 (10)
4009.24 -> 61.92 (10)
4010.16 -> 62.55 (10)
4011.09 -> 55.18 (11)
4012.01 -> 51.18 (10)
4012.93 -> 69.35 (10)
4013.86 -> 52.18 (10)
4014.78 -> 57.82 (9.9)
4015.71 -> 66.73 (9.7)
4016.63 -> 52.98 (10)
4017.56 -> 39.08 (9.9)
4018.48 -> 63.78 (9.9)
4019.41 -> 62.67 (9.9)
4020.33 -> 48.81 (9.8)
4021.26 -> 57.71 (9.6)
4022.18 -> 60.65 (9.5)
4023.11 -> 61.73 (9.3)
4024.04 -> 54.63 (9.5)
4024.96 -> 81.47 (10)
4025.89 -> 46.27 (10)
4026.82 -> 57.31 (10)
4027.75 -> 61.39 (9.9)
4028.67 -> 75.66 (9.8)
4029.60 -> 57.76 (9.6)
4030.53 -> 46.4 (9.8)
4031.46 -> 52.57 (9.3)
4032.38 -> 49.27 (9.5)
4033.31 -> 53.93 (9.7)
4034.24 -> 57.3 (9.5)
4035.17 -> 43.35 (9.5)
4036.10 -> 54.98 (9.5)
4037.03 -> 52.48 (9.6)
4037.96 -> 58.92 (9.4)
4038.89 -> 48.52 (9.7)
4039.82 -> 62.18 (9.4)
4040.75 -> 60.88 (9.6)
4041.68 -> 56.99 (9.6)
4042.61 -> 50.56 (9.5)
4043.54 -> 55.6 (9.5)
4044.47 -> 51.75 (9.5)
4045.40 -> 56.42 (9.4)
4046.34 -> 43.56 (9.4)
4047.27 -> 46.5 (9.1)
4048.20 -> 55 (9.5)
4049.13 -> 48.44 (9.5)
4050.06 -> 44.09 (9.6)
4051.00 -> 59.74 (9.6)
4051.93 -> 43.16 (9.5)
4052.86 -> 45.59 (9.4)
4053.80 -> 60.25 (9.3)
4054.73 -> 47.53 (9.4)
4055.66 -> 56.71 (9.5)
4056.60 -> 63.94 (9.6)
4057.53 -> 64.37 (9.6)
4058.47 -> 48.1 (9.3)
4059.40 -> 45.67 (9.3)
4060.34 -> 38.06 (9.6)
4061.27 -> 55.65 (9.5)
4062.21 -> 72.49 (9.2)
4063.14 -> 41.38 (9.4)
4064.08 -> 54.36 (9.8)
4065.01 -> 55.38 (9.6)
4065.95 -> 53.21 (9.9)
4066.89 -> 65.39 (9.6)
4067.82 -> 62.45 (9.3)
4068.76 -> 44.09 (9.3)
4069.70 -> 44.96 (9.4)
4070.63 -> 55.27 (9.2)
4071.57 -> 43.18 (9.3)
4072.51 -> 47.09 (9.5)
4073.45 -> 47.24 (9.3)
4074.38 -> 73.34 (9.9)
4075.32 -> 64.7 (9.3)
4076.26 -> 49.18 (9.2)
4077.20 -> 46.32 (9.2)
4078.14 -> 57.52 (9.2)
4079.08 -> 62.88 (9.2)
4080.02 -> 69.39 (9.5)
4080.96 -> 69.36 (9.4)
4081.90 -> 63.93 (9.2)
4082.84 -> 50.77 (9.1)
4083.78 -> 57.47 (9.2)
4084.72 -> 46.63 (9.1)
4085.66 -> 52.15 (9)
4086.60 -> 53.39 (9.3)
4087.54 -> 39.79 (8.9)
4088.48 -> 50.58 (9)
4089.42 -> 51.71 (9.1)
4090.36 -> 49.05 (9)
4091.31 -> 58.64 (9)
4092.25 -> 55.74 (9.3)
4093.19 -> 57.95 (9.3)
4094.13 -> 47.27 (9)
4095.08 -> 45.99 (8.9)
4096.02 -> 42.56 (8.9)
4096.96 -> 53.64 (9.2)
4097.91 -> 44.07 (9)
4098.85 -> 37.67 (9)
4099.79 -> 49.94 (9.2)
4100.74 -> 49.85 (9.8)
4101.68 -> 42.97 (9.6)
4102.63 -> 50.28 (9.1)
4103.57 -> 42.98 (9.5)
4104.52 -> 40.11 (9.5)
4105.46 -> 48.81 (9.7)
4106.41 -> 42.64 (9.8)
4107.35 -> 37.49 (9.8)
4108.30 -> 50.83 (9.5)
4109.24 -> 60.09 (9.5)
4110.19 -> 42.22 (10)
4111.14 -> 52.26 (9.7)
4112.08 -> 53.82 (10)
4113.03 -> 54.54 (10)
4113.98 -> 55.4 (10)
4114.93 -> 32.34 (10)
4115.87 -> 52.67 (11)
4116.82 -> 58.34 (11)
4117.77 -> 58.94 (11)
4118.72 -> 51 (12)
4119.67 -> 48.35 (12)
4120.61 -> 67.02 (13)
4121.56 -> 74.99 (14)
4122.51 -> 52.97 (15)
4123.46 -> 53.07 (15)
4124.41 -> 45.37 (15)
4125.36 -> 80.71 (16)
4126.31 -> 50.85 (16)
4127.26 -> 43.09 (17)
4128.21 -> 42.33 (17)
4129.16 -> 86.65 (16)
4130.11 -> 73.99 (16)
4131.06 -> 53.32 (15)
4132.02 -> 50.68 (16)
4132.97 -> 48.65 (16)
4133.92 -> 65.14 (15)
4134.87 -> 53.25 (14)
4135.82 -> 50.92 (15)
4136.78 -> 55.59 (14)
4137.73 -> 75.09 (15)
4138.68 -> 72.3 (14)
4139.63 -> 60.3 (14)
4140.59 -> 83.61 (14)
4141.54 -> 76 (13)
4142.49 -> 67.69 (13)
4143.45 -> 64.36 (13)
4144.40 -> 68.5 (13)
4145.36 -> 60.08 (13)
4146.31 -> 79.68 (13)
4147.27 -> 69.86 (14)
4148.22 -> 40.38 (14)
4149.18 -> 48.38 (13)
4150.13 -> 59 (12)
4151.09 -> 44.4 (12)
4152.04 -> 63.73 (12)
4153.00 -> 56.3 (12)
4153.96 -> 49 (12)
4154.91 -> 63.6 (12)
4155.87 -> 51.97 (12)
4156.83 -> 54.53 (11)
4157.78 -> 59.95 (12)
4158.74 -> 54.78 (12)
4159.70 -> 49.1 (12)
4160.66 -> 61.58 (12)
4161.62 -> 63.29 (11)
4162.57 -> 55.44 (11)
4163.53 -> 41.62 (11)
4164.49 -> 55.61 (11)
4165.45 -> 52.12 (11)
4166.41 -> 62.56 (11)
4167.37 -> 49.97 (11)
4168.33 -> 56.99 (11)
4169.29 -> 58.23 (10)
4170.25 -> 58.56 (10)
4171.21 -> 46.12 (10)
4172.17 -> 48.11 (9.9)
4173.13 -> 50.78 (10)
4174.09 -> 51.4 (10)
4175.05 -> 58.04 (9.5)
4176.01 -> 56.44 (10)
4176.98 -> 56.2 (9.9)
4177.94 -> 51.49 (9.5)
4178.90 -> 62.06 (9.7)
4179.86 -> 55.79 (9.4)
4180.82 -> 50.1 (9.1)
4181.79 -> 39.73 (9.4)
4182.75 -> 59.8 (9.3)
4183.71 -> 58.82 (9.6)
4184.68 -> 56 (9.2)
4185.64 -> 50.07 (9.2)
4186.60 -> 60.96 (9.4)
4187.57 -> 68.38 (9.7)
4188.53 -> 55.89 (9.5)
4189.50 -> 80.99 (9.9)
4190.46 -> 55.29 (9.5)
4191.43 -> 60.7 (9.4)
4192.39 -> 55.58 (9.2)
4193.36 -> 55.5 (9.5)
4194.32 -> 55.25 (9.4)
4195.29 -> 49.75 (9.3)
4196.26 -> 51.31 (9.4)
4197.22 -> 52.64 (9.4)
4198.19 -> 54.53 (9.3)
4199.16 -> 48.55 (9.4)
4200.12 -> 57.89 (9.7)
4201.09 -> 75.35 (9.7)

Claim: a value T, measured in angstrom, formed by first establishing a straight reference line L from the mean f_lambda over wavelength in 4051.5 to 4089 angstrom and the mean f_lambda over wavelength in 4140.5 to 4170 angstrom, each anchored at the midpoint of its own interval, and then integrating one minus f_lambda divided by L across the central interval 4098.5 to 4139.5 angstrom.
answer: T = 2.0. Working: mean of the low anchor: 54.1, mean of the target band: 53.8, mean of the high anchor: 58.4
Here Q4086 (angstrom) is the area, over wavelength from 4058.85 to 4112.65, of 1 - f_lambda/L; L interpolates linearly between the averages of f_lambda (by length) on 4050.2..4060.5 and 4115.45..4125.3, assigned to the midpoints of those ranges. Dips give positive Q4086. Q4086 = 2.88 angstrom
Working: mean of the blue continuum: 52.2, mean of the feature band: 51.6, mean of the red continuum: 57.3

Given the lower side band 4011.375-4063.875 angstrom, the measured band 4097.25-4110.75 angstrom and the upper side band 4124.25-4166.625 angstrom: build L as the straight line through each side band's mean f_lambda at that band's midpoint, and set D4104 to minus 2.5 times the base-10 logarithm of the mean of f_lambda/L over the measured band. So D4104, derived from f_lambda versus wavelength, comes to 0.25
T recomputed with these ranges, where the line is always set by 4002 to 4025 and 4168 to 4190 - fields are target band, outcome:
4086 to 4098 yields 1.45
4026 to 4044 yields 0.75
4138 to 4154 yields -1.86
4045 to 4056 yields 1.37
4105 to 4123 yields 1.43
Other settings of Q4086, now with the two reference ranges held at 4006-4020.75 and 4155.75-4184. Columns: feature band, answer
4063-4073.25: 0.9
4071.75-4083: -0.4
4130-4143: -1.9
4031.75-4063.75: 2.4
